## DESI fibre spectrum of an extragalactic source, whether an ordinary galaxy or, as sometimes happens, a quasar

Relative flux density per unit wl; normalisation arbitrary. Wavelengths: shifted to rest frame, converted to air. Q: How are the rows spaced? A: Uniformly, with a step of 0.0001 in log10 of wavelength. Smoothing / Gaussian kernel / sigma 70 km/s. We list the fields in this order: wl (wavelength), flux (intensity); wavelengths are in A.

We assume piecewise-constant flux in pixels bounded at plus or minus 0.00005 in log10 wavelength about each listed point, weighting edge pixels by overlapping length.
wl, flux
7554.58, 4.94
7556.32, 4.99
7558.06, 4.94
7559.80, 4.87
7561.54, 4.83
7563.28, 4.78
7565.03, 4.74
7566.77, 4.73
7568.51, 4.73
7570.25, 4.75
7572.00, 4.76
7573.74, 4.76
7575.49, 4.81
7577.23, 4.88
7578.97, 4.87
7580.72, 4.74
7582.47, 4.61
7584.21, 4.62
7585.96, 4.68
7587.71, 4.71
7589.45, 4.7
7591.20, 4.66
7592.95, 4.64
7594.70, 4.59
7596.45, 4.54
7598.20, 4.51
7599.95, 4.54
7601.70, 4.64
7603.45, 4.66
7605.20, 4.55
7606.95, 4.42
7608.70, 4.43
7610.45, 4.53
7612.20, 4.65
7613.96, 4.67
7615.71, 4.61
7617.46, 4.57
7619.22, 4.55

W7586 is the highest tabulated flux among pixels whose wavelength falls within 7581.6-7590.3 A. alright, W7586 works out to 4.71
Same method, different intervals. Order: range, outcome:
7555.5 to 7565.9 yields 4.99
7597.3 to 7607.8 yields 4.66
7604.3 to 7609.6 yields 4.55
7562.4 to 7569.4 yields 4.78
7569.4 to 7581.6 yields 4.88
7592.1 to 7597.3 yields 4.64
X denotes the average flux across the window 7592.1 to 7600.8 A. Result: 4.56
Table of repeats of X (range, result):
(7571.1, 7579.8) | 4.82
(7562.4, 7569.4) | 4.75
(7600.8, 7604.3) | 4.65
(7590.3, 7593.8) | 4.64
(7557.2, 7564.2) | 4.85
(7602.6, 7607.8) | 4.55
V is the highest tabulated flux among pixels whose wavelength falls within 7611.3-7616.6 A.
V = 4.67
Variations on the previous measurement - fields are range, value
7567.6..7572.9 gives 4.76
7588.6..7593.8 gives 4.7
